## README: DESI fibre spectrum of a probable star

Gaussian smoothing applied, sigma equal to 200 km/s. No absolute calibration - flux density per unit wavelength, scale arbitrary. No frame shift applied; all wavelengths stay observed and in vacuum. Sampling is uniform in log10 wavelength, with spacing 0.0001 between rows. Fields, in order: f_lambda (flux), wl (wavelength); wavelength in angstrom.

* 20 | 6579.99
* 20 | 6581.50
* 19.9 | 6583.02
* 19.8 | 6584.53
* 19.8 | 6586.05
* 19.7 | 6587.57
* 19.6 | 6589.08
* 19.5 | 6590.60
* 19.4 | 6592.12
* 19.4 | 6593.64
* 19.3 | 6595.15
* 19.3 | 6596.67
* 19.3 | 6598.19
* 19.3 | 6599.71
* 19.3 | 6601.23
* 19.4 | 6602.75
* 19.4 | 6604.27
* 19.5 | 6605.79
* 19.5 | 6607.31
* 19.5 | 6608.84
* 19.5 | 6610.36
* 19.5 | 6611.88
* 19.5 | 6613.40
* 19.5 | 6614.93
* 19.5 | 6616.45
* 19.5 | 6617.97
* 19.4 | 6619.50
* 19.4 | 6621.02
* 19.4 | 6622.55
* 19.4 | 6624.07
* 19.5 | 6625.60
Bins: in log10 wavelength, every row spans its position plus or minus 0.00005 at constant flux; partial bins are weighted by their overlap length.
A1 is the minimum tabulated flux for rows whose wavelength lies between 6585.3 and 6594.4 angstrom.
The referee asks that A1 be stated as 19.4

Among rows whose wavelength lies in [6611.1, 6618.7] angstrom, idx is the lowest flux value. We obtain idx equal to 19.5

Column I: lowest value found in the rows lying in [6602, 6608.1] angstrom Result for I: 19.4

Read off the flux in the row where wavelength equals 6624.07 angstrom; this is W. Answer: 19.4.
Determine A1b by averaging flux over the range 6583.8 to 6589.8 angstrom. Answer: 19.7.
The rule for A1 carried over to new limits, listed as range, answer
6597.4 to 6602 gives 19.3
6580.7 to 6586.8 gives 19.8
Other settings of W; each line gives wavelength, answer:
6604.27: 19.4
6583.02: 19.9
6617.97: 19.5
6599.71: 19.3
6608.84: 19.5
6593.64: 19.4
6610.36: 19.5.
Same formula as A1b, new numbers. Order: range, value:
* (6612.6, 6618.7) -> 19.5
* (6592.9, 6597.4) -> 19.4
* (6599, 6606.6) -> 19.4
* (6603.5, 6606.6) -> 19.5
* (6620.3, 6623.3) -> 19.4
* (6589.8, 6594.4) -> 19.4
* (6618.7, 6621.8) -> 19.4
